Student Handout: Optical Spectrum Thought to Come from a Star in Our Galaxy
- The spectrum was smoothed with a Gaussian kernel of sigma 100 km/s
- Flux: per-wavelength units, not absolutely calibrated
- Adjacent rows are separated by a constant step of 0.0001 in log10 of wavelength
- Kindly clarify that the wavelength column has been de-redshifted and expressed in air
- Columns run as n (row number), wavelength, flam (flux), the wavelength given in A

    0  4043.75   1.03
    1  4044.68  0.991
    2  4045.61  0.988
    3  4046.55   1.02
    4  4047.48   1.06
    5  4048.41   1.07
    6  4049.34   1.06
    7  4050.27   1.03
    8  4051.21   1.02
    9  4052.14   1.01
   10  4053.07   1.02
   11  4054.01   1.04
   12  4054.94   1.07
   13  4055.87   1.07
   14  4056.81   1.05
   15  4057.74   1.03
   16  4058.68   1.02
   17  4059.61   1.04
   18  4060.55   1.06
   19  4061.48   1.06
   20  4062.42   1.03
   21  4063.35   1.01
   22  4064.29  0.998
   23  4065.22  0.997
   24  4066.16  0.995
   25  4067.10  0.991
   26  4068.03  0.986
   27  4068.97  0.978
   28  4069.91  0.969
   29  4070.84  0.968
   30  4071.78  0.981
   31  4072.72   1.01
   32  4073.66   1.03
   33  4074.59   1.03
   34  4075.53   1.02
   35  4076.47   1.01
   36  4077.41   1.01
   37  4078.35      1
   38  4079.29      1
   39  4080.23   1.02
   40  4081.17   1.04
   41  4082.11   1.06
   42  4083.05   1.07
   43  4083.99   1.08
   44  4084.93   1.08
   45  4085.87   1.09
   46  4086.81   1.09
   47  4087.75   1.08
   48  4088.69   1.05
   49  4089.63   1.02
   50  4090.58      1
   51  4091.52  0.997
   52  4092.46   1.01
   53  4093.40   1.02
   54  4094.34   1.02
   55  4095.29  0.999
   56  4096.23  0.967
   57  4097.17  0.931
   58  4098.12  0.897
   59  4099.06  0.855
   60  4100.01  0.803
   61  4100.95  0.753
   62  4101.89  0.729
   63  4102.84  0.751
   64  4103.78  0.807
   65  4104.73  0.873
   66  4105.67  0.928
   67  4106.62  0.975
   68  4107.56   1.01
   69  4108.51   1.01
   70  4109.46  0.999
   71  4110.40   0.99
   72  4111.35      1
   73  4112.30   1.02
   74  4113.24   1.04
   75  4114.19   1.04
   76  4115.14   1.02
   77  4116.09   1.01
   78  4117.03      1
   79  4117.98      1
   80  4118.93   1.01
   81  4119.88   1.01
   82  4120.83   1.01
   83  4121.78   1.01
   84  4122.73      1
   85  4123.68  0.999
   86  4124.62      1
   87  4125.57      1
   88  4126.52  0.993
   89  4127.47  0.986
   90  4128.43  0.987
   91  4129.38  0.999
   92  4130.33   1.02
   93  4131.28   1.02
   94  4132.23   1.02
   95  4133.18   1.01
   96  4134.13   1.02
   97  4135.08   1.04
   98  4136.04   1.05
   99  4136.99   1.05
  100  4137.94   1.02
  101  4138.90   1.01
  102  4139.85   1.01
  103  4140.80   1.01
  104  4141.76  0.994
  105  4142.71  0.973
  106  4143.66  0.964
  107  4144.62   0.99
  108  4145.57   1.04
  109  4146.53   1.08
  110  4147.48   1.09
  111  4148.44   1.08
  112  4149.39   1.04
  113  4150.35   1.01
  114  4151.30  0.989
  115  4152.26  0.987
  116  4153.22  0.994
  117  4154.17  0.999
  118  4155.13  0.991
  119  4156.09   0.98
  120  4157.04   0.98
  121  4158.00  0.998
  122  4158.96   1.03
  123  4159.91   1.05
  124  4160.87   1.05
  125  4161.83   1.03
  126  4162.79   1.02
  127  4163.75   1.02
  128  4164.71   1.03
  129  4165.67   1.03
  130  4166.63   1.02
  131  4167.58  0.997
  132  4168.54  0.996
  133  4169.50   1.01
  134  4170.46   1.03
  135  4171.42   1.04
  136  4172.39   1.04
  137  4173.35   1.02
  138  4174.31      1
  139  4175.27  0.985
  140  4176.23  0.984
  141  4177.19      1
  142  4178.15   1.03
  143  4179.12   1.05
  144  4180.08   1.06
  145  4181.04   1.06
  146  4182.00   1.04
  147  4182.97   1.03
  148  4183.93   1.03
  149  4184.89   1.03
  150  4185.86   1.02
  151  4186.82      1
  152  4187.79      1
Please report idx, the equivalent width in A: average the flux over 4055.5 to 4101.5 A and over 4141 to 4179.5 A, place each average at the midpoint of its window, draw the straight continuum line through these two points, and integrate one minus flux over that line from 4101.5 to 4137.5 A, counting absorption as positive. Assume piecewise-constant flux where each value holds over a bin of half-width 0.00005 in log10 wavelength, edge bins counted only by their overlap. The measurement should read 0.9 A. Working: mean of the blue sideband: 1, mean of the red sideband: 1.02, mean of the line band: 0.986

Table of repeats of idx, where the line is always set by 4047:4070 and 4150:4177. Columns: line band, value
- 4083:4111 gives 1.7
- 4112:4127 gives 0.1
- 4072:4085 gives -0.1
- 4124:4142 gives 0.1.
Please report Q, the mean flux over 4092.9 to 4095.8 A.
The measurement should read 1.01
